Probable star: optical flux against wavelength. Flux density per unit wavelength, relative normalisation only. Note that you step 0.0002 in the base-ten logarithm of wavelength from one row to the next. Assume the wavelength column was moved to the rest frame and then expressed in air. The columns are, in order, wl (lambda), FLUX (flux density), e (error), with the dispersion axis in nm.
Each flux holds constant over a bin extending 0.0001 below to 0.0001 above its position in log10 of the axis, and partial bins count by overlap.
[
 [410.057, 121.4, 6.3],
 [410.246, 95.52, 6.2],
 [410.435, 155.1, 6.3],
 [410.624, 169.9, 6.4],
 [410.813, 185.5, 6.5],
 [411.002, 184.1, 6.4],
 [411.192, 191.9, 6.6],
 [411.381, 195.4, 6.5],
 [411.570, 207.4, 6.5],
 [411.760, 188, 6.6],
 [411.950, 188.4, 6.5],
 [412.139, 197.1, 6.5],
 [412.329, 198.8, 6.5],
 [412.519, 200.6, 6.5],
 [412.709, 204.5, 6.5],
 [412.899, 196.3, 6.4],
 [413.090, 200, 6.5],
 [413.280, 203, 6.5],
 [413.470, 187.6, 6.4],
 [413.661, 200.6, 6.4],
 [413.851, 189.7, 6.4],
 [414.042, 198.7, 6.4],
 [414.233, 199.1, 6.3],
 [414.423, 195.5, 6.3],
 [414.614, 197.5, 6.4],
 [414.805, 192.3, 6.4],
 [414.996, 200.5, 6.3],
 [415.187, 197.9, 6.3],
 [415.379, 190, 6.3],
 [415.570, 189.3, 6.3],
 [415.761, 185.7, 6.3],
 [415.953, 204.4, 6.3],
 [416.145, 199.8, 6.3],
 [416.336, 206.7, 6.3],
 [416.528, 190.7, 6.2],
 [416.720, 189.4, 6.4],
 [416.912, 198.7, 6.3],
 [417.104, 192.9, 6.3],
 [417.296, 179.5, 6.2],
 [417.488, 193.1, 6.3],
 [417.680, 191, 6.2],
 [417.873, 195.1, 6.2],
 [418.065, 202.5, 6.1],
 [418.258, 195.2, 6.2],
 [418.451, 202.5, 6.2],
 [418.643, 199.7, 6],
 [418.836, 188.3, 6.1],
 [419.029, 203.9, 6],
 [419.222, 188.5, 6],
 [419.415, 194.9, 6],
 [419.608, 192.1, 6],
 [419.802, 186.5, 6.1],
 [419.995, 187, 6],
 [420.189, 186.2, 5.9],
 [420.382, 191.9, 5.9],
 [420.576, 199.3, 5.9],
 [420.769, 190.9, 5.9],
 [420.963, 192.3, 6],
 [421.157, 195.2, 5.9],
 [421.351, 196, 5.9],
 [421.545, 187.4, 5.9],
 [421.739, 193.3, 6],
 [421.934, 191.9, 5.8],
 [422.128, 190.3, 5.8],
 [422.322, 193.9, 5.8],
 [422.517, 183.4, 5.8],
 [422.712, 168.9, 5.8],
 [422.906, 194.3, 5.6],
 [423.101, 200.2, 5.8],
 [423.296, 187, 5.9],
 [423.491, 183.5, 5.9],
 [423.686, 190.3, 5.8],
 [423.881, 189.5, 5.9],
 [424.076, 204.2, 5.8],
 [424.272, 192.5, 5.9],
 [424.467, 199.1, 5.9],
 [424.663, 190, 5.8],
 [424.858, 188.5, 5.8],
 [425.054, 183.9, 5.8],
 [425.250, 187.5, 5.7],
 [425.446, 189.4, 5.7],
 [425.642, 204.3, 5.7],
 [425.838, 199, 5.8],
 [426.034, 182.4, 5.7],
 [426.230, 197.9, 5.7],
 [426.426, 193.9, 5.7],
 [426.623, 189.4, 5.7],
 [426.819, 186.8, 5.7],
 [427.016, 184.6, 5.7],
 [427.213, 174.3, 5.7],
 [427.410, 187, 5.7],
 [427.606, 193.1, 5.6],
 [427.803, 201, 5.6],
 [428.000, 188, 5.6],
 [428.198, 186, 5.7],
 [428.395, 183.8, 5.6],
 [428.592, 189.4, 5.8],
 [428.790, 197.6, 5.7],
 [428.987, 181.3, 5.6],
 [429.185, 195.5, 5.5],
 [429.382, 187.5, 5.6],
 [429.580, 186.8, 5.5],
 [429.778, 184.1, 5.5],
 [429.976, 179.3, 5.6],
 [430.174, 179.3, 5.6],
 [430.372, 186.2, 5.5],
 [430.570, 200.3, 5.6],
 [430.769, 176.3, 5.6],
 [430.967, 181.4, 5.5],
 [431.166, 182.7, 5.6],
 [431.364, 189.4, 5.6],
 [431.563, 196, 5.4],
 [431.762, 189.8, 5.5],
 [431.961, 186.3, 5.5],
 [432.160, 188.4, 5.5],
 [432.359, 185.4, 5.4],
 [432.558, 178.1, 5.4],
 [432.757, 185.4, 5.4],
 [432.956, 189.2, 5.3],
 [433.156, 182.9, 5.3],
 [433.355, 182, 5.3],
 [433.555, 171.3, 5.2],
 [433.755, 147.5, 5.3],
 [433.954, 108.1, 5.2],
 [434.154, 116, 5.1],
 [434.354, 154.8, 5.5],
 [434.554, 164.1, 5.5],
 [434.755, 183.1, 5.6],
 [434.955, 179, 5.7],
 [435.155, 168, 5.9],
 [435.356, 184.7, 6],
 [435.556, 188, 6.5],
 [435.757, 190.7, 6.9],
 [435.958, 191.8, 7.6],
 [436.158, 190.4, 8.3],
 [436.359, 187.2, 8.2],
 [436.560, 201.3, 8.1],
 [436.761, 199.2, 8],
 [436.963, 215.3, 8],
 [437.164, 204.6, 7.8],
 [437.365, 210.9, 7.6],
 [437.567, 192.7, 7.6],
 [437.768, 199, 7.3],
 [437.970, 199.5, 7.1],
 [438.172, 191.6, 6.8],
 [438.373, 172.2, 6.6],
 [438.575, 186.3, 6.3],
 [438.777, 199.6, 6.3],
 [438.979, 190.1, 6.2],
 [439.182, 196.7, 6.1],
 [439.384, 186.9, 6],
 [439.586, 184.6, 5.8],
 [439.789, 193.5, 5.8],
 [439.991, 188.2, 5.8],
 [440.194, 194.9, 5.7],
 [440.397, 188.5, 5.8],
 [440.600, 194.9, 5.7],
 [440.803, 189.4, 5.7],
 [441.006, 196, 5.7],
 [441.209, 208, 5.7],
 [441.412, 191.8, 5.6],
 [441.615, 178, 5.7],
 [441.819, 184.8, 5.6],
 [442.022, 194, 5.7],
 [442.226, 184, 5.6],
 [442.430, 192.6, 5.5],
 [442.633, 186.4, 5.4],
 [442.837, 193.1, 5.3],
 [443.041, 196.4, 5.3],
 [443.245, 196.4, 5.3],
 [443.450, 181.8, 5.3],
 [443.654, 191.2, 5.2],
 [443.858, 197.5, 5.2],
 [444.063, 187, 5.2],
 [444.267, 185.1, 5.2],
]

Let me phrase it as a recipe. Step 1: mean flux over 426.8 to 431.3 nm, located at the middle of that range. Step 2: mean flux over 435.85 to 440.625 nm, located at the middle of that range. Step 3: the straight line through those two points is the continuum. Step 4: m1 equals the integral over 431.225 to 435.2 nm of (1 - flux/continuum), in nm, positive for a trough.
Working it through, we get 0.37 nm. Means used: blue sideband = 187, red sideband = 194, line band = 172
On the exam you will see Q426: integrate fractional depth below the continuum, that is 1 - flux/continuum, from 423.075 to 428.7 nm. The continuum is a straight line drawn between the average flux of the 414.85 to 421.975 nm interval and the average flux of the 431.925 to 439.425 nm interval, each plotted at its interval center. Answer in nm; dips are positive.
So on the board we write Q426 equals -0.04 nm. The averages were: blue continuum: 194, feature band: 190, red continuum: 183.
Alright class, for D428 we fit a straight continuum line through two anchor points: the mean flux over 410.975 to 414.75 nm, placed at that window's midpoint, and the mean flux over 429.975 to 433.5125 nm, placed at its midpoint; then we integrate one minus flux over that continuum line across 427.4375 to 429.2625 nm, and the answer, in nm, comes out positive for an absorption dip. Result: -0.030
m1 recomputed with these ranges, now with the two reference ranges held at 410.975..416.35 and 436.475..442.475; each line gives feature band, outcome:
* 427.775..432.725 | 0.19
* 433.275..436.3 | 0.40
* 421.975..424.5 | 0.06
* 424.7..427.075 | 0.05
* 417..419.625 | 0.02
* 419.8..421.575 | 0.03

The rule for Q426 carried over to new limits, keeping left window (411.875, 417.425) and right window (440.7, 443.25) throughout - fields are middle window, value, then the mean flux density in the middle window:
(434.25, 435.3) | 0.12 nm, 170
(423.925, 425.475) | 0.02 nm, 192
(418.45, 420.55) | 0.03 nm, 193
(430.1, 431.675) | 0.05 nm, 187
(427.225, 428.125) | 0.02 nm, 190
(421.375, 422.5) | 0.02 nm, 191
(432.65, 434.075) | 0.20 nm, 166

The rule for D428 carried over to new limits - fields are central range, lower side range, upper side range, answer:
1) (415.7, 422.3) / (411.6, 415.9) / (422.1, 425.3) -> -0.035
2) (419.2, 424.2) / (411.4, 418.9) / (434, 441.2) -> 0.069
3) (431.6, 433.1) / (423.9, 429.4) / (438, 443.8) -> 0.033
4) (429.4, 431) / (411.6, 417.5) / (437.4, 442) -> 0.071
